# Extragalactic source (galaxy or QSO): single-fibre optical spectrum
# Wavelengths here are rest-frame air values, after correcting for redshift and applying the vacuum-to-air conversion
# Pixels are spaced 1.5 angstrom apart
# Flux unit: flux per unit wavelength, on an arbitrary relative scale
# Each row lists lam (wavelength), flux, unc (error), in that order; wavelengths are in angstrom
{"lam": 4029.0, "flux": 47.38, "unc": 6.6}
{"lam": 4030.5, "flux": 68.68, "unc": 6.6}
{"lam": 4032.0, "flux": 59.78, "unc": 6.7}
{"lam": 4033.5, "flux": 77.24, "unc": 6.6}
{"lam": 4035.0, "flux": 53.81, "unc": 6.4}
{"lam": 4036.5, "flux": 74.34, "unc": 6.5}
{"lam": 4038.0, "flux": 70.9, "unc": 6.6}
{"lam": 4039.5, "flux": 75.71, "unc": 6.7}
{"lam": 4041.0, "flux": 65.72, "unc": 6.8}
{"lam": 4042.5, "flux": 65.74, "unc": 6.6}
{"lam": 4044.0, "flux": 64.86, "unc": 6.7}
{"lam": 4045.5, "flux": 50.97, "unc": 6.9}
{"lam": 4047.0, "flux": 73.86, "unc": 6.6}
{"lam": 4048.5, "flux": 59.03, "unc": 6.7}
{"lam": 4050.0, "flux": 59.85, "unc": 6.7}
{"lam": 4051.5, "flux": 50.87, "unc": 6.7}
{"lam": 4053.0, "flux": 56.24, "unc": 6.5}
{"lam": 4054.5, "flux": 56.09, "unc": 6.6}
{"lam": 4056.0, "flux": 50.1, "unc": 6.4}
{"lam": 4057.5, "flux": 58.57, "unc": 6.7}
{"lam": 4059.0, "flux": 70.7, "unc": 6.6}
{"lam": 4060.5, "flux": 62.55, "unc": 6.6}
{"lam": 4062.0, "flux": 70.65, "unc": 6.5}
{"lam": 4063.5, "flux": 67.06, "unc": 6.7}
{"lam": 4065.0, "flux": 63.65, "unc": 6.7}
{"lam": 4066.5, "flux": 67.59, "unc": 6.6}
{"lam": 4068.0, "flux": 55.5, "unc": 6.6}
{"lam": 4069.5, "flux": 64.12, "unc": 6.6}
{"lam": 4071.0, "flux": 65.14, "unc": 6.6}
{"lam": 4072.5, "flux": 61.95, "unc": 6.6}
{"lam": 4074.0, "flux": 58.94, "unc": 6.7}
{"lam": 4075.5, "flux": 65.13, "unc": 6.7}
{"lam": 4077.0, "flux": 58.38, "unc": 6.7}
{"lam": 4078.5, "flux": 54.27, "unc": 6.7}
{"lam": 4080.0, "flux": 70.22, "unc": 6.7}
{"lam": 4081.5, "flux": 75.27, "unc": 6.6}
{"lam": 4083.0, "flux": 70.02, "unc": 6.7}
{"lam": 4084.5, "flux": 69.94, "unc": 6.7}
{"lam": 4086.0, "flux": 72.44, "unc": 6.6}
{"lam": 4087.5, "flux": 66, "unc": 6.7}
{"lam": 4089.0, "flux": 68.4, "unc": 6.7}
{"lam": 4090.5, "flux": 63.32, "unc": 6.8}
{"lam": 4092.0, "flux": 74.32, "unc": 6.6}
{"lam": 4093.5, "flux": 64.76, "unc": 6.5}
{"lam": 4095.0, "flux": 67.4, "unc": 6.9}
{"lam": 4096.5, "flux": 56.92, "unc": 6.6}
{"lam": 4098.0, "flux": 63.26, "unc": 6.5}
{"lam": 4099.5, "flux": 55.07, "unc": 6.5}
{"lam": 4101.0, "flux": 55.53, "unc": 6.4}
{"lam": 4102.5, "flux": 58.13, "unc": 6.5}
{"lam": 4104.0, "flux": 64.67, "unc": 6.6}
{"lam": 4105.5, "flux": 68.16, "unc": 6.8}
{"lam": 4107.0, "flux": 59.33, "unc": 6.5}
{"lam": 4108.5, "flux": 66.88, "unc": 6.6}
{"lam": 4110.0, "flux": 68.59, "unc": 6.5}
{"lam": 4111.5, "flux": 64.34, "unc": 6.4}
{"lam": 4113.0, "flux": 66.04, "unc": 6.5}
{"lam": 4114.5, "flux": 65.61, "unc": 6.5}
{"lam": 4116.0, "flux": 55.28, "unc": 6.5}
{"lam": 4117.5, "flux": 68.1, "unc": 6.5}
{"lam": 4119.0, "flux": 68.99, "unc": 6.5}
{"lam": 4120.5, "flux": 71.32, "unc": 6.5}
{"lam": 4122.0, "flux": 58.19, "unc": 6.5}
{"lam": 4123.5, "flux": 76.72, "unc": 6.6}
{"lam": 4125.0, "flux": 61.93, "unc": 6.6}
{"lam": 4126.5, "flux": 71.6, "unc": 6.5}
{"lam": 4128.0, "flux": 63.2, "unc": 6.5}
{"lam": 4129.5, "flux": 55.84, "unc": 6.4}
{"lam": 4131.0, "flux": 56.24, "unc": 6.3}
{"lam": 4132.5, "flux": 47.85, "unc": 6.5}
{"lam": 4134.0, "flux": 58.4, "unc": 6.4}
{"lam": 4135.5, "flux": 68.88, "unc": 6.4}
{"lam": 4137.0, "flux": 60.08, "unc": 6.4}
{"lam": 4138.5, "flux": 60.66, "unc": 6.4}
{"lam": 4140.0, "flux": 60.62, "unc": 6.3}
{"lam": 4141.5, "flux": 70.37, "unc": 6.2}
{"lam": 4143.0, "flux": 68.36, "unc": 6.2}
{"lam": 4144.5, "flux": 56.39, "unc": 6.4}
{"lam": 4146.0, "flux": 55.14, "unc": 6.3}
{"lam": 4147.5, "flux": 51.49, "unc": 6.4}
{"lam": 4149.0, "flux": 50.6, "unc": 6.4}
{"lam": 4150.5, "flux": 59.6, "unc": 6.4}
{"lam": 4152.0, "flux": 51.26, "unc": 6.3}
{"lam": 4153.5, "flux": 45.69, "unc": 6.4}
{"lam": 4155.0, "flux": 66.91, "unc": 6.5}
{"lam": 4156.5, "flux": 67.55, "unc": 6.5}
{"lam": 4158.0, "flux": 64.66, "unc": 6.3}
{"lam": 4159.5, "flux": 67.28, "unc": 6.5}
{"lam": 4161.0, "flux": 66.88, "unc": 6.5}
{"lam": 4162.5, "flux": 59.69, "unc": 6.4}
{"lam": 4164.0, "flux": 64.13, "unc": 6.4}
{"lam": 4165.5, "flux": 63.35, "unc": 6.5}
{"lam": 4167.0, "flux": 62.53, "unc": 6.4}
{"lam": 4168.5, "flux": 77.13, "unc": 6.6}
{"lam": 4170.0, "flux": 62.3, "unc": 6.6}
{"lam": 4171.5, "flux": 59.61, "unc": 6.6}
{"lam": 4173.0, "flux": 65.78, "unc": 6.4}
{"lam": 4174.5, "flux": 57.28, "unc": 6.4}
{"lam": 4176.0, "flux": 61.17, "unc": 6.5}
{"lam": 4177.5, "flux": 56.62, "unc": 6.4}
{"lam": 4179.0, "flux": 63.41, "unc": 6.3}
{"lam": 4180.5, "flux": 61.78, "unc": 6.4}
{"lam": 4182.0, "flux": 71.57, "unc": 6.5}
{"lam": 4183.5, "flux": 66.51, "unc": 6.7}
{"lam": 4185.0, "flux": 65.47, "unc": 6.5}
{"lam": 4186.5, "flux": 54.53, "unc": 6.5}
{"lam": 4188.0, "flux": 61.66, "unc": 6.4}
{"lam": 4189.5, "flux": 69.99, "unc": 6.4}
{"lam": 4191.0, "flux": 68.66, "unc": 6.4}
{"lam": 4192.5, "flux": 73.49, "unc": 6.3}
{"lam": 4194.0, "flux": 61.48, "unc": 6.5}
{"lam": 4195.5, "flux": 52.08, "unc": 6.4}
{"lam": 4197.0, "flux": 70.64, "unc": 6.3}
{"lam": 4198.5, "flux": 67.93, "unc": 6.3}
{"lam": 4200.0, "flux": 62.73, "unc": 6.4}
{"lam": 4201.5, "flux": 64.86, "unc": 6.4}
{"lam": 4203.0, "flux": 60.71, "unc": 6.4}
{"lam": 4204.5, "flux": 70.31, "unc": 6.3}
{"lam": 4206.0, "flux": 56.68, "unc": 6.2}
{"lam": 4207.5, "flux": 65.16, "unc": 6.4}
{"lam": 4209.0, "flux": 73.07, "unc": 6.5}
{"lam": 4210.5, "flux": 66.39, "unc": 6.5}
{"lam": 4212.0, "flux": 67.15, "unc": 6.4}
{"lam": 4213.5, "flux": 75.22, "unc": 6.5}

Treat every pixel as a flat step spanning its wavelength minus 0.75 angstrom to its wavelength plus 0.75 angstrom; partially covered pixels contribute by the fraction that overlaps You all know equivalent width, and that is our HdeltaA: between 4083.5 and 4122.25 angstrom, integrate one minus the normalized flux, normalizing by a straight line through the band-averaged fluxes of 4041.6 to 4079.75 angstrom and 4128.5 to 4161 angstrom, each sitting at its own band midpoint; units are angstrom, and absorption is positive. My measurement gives -2.8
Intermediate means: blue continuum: 61.4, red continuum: 59.4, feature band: 64.8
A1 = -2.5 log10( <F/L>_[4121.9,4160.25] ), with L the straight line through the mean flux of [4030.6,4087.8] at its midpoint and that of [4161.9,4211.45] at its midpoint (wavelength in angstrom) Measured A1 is 0.06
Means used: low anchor 64.1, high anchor 64.2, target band 60.6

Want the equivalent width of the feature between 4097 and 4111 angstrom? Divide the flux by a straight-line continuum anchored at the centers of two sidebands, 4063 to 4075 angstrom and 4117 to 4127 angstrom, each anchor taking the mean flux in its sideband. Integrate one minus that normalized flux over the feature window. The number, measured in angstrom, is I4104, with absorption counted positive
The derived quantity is 0.9 angstrom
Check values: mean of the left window 63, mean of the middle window 62.1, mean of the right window 68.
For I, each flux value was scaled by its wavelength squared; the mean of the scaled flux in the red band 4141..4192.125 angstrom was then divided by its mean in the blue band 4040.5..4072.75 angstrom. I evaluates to 1.06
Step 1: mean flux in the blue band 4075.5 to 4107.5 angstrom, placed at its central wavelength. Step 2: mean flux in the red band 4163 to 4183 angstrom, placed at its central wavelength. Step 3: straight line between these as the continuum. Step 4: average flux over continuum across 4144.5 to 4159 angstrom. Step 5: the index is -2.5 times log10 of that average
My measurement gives 0.12 mag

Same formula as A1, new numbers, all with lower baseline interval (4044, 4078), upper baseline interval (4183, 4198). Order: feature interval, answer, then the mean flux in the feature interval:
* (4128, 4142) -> 0.06 mag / 59.9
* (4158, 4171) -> -0.02 mag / 65.3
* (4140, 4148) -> 0.05 mag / 60.7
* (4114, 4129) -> -0.05 mag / 65.9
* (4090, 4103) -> 0.00 mag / 62.1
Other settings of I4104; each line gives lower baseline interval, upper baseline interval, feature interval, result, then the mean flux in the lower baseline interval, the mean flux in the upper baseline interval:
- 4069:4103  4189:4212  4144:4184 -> 2.38 angstrom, 64.3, 65.6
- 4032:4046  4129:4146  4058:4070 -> -0.04 angstrom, 66.5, 60.2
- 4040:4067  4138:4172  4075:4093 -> -1.60 angstrom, 62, 61.4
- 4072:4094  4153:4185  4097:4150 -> 2.46 angstrom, 66.3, 63.6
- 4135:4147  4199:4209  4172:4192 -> 0.01 angstrom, 62.2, 64.2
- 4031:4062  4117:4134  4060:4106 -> -0.92 angstrom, 63.1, 63.3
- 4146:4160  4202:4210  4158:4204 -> -1.73 angstrom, 58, 65.2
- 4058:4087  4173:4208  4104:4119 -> -0.02 angstrom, 65.4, 63.7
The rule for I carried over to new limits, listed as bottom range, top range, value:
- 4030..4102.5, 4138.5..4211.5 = 1.04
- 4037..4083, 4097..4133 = 1.02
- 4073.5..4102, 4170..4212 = 1.04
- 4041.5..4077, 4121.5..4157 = 1.01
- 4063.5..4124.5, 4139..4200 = 1.00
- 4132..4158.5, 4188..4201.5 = 1.13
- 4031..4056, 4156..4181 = 1.07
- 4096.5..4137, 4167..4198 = 1.05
